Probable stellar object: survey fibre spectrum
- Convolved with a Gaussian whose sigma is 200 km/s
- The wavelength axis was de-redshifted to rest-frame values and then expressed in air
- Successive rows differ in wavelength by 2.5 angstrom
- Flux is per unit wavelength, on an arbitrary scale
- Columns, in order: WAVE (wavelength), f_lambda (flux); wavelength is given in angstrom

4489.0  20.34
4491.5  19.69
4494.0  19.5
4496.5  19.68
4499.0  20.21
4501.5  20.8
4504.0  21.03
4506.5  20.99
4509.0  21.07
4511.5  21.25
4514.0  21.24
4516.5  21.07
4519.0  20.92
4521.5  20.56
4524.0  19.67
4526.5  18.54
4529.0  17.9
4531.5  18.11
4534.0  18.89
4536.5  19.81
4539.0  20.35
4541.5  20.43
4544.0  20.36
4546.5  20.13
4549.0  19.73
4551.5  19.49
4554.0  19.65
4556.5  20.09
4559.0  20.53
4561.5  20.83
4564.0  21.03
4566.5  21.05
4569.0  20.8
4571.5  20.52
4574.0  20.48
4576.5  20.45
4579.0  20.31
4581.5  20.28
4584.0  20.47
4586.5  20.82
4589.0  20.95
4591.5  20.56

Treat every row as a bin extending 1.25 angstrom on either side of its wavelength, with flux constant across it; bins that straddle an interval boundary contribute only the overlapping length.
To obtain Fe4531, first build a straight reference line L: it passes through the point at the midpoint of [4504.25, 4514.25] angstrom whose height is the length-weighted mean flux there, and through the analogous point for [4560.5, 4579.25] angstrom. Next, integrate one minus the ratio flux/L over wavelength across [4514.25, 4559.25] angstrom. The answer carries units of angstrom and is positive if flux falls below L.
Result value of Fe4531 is 2.4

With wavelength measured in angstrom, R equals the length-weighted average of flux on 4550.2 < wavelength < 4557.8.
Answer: 19.7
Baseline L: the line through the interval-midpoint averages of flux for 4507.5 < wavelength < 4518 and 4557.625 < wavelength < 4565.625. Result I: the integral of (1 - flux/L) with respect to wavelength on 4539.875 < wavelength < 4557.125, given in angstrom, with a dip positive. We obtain 0.7 angstrom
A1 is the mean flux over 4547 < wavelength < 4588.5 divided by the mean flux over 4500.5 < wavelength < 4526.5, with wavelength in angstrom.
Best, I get 1.0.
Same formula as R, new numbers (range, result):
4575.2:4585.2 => 20.4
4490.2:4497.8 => 19.6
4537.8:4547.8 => 20.3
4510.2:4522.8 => 21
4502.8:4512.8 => 21.1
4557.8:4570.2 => 20.8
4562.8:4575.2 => 20.8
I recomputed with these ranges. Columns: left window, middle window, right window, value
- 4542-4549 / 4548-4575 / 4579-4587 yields -0.12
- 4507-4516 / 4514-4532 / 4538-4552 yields 0.94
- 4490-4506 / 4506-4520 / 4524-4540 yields -1.03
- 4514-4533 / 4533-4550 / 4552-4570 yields 0.07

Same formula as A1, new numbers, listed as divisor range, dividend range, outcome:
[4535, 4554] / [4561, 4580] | 1.03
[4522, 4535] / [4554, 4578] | 1.10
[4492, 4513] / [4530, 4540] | 0.94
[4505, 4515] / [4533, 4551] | 0.94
